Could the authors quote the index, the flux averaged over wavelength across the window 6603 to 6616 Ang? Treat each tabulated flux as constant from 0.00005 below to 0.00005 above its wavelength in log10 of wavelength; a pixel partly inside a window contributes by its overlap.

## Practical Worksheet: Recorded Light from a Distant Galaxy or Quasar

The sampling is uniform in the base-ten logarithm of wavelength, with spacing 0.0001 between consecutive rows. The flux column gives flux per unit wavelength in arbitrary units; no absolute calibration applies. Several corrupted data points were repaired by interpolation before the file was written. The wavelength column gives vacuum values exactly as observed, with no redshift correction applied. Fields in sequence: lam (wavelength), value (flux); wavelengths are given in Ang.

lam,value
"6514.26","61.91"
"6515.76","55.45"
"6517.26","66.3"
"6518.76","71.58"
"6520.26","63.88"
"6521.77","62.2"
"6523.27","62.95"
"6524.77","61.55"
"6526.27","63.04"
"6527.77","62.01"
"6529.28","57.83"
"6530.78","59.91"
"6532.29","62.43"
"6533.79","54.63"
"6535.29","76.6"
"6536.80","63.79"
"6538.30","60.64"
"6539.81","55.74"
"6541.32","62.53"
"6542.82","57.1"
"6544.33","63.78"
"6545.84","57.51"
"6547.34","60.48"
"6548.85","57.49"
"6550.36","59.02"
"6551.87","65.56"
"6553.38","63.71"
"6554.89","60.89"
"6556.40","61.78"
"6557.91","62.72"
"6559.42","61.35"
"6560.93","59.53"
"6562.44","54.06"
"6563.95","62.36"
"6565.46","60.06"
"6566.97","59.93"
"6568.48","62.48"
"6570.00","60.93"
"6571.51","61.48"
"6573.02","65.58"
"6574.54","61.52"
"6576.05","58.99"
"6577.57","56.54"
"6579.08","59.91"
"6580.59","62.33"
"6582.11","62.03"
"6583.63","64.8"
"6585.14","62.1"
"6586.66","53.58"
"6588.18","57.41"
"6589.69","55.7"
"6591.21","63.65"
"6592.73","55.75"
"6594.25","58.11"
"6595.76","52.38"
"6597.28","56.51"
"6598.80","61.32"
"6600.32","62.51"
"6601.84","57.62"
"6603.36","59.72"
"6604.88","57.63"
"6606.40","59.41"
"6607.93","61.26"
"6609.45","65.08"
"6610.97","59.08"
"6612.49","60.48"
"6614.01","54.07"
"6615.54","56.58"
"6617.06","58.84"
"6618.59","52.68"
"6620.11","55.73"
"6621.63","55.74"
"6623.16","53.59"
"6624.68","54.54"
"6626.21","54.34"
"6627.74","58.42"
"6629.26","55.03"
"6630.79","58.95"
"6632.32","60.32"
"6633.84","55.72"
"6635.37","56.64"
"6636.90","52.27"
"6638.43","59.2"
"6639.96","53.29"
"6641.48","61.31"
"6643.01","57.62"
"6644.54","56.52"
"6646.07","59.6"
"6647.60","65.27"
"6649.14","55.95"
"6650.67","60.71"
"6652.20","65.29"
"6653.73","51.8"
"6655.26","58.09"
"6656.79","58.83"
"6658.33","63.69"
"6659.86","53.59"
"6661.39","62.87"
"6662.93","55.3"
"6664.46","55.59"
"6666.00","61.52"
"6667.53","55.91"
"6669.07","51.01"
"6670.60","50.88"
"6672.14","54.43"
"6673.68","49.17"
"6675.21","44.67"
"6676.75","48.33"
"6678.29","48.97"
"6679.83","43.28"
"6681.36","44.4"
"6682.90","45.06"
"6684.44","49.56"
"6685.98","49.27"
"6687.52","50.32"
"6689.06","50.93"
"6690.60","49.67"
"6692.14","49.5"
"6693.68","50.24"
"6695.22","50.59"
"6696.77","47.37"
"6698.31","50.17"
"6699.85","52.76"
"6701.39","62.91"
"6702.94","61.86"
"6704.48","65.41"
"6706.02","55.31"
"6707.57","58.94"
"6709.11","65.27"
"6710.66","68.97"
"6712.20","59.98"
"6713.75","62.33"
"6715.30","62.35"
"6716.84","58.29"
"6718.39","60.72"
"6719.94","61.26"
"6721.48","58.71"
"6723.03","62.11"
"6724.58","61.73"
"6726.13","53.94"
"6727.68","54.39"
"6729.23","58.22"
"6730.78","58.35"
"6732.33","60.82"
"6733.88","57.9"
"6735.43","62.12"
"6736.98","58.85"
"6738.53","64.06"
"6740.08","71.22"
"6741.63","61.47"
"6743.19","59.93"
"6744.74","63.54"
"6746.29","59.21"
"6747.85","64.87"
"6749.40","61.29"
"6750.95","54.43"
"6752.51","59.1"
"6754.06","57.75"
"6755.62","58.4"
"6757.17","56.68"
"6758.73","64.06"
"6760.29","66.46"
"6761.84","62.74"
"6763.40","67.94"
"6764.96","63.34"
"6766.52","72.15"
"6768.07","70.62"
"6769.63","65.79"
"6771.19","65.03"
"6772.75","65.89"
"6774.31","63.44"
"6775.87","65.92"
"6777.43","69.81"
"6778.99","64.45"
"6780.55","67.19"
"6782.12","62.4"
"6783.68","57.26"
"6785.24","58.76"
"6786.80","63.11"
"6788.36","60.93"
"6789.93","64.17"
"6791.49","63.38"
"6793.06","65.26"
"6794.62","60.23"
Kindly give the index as 59.3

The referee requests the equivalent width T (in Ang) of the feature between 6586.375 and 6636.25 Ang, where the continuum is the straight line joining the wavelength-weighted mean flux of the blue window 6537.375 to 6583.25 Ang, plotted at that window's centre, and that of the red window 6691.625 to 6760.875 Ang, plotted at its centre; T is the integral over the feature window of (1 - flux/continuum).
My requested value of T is 2.25 Ang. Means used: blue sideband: 60.6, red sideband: 59.4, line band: 57.6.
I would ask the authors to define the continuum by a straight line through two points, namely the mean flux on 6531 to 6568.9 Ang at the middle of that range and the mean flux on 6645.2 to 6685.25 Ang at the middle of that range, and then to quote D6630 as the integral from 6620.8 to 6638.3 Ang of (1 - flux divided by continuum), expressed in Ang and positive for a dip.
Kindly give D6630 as 0.1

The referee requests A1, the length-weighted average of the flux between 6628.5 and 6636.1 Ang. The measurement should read 57.3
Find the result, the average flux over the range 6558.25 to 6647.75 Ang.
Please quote 58.6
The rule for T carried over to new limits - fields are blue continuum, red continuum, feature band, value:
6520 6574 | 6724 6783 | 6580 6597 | 0.8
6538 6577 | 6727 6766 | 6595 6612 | 0.4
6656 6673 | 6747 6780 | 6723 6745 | 0.4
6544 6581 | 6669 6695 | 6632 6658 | -2.8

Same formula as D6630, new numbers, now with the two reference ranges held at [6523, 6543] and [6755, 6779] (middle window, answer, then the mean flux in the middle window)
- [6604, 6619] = 1.0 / 58.6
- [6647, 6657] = 0.6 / 59.4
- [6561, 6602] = 1.8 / 59.7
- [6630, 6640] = 1.0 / 56.8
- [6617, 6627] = 1.3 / 54.8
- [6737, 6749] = 0.3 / 63.1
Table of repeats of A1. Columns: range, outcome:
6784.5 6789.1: 61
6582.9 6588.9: 59.5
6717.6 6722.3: 60.2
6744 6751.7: 60.7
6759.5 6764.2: 65.7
